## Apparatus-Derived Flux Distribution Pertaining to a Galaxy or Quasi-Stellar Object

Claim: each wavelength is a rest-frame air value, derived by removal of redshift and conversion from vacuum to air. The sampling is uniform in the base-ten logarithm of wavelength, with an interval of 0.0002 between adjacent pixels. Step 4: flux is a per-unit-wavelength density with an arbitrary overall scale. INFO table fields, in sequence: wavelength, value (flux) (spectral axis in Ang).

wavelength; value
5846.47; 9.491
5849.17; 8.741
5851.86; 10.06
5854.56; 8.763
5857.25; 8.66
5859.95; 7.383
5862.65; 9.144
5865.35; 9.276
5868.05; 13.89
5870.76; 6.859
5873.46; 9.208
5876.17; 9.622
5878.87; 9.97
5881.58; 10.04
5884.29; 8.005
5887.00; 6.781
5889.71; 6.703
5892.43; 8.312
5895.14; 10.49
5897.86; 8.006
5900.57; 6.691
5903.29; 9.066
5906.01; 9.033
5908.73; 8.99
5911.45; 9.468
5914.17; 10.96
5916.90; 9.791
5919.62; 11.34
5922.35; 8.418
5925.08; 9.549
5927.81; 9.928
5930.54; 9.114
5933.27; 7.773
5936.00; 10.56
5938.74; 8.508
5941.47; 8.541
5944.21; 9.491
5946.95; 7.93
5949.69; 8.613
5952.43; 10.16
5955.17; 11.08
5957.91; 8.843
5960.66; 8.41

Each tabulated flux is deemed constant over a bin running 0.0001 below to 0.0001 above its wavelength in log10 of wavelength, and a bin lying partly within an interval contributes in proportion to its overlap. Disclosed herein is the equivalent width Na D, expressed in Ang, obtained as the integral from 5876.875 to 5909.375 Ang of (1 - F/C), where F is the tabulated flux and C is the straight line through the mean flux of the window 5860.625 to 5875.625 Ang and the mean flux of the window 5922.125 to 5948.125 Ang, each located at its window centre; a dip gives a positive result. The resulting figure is 2.9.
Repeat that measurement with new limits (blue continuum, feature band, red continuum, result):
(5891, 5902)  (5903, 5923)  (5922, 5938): -2.1 Ang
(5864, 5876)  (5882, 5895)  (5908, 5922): 2.6 Ang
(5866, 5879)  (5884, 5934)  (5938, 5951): 1.7 Ang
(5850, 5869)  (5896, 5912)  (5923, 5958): 1.4 Ang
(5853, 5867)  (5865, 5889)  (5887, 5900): -2.2 Ang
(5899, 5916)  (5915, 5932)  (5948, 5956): -0.7 Ang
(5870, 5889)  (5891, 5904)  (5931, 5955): 0.4 Ang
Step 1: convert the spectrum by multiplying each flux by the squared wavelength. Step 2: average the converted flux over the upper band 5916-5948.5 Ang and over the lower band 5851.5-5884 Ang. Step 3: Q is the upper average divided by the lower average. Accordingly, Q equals 1.0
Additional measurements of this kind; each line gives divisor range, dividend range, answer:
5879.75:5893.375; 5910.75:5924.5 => 1.26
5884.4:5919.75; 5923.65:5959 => 1.07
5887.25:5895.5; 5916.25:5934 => 1.19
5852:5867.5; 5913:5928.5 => 1.13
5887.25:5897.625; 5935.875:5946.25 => 1.11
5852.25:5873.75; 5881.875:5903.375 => 0.88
